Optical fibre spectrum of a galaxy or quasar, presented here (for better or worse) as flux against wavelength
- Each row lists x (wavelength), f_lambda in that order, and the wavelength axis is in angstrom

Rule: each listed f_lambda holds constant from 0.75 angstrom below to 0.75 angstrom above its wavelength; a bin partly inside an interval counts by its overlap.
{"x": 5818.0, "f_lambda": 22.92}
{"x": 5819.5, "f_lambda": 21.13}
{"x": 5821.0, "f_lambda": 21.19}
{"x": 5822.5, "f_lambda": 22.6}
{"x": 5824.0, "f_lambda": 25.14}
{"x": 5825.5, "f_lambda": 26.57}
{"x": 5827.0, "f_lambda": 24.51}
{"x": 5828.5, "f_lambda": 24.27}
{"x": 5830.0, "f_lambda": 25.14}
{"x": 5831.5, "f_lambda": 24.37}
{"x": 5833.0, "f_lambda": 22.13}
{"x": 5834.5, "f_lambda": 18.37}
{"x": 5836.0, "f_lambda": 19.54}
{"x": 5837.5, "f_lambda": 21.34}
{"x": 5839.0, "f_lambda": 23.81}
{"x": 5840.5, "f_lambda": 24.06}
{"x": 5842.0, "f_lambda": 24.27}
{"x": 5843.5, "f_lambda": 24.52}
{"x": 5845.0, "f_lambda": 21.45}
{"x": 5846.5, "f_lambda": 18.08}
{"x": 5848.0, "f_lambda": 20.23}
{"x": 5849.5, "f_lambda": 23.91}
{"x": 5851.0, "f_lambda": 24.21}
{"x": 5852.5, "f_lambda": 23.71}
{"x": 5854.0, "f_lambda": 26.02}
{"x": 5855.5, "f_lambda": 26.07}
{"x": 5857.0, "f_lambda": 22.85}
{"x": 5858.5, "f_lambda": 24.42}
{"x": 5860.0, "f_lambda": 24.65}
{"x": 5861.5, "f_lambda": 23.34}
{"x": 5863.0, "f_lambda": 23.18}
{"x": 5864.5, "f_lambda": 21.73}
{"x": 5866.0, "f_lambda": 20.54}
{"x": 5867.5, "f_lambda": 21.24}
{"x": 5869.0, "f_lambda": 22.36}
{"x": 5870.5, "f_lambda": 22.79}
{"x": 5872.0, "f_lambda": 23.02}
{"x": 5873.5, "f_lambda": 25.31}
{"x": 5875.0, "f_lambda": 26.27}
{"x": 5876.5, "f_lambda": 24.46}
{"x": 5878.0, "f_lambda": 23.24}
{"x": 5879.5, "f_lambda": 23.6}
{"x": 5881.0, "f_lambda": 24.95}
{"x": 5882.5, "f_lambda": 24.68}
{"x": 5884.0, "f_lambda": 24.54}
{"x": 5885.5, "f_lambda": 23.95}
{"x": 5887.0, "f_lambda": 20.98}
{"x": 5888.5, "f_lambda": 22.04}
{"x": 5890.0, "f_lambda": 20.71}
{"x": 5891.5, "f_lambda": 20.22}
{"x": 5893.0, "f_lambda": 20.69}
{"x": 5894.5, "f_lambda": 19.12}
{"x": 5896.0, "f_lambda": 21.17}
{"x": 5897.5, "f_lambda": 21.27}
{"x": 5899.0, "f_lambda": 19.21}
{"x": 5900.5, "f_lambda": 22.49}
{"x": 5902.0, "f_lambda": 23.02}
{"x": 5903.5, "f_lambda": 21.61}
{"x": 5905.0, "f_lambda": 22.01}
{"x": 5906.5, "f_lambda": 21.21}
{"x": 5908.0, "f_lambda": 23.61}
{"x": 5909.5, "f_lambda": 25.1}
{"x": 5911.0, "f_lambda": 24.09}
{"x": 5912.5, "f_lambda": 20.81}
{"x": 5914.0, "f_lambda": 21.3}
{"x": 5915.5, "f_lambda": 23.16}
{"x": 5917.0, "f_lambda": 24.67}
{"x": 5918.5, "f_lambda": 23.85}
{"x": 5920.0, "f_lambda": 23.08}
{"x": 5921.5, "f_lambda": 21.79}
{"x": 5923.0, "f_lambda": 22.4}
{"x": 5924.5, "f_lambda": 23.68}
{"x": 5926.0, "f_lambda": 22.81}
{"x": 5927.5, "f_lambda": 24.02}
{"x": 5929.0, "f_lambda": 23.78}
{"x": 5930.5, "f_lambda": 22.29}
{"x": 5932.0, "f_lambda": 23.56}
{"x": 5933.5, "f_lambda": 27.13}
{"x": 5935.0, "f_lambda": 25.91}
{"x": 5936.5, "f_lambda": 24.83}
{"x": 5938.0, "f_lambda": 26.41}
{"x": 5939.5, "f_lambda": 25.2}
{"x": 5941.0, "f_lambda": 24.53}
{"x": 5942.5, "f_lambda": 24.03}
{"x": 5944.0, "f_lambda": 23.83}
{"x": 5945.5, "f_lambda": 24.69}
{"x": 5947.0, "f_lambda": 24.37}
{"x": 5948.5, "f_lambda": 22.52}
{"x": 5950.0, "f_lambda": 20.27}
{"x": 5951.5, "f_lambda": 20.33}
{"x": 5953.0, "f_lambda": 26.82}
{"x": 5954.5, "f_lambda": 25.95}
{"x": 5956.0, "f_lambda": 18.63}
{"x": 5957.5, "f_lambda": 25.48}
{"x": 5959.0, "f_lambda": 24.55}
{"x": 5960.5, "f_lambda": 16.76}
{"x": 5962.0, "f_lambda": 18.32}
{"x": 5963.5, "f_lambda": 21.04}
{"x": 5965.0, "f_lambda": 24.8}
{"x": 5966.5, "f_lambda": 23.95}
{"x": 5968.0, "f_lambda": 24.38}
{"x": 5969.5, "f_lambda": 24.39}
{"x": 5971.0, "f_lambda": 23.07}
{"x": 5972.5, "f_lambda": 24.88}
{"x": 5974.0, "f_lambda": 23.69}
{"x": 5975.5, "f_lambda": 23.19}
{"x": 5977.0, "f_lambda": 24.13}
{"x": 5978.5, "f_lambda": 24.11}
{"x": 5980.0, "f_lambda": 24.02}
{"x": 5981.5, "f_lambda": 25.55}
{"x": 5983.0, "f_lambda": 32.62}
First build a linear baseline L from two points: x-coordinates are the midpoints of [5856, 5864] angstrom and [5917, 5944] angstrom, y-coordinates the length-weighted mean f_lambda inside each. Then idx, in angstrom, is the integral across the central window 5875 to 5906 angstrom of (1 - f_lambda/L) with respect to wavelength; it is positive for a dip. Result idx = 2.0 angstrom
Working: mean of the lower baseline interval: 23.7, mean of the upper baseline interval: 24.1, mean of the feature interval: 22.3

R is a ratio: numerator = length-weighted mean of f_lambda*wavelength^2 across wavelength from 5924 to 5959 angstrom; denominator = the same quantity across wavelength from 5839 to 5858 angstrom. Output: 1.06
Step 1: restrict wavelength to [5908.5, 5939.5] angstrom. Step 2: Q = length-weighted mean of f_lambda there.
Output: 23.8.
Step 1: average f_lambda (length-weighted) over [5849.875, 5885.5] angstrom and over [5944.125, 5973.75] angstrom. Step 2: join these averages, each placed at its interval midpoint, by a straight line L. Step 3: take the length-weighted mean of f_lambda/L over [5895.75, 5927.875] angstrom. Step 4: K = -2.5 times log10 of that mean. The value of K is 0.04 mag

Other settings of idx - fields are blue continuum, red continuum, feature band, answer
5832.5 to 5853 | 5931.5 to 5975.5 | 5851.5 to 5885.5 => -2.0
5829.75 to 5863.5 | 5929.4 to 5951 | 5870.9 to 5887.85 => -0.5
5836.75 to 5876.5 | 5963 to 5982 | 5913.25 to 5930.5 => 0.4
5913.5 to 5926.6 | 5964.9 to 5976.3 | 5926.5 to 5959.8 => -0.8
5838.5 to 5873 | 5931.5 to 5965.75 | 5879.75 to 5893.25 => 0.3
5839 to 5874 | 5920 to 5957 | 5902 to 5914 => 0.5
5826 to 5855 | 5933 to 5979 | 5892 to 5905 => 1.2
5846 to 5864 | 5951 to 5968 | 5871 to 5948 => -0.9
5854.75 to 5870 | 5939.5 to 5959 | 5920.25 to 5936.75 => -0.2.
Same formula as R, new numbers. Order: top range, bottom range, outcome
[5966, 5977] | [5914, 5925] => 1.06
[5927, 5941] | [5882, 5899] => 1.16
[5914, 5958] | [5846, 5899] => 1.06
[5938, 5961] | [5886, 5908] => 1.12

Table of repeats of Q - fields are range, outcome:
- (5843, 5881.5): 23.3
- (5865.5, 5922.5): 22.6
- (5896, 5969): 23.1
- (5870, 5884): 24.3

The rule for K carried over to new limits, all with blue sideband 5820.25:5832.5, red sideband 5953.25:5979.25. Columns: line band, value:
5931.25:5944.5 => -0.079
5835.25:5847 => 0.087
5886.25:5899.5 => 0.149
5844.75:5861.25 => 0.031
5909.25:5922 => 0.021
